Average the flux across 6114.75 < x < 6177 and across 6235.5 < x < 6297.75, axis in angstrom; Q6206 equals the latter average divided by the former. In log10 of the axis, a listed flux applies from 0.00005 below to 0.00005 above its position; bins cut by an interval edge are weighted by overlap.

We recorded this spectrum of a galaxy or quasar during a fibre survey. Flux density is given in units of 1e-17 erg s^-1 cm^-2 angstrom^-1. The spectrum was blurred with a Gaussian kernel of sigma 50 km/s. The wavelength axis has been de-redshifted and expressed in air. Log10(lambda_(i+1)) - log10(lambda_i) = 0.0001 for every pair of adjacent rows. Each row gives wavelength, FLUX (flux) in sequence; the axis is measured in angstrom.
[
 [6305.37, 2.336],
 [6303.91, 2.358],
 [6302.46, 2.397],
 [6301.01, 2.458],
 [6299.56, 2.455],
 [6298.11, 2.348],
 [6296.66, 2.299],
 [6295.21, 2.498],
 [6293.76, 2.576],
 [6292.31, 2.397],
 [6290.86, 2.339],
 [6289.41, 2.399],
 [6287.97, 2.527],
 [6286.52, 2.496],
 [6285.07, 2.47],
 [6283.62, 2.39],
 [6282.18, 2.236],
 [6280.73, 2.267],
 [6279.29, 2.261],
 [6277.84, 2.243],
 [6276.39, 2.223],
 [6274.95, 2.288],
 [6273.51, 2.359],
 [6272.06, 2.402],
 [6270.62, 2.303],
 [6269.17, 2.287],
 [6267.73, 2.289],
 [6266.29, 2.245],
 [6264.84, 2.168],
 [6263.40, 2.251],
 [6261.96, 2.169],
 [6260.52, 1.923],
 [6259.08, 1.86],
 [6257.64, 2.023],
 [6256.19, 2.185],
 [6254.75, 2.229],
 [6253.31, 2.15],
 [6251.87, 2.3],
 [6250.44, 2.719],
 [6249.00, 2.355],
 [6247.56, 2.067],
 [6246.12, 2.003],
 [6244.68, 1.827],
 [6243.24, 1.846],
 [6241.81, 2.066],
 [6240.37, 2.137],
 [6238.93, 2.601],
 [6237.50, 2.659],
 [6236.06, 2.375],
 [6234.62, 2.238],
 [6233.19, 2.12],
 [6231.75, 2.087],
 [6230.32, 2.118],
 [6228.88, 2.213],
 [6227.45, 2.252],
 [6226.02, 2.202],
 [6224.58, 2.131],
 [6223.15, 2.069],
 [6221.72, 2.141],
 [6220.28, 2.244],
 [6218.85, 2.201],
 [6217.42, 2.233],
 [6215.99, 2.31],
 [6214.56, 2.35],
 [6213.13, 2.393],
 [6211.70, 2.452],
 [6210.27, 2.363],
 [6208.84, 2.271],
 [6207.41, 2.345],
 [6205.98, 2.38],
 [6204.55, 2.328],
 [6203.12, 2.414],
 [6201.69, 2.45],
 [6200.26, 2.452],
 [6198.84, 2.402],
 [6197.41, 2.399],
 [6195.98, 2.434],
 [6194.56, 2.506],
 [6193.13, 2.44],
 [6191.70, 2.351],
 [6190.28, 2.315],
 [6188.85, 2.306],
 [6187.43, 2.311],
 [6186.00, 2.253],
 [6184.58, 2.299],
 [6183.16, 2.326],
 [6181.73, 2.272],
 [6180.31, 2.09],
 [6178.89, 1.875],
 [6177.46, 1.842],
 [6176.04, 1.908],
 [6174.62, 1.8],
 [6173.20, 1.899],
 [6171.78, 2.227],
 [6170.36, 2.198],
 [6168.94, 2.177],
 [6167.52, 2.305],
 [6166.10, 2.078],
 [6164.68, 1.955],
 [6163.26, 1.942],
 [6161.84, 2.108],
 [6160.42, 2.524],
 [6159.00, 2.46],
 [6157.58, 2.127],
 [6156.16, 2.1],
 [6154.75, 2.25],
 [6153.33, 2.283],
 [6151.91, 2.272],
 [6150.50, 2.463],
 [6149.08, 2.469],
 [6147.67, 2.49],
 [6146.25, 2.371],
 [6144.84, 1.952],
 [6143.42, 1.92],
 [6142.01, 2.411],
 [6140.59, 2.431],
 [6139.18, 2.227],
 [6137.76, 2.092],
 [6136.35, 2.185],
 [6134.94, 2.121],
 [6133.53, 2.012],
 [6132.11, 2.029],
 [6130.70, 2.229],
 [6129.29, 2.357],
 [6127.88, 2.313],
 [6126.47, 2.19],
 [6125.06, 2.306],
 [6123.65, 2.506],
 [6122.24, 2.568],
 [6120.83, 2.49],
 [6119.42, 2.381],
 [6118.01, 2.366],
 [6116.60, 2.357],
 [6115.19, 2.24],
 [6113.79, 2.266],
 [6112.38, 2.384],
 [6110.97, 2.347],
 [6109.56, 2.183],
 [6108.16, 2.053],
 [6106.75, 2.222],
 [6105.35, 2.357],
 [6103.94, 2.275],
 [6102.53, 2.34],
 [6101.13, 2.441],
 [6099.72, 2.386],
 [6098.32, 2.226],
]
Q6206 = 1.02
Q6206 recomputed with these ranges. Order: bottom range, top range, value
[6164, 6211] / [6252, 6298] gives 1.02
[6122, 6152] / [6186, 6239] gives 1.02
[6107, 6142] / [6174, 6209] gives 1.00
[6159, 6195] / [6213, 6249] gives 1.01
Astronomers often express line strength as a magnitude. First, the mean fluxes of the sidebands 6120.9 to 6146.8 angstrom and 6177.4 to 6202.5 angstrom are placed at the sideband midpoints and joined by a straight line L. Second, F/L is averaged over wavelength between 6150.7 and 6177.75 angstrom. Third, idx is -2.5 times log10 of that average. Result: 0.07 mag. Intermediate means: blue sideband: 2.24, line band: 2.14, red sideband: 2.31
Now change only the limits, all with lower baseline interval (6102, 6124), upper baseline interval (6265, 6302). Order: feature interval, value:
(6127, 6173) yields 0.057 mag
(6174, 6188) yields 0.120 mag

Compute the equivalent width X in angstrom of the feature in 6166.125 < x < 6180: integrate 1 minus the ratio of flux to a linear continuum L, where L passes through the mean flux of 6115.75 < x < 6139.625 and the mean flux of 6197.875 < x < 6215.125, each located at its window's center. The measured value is 1.8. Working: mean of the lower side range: 2.28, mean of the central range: 2.03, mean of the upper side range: 2.38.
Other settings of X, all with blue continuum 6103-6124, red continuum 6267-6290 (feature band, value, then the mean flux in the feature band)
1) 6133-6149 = 0.81 angstrom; 2.21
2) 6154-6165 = 0.66 angstrom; 2.19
